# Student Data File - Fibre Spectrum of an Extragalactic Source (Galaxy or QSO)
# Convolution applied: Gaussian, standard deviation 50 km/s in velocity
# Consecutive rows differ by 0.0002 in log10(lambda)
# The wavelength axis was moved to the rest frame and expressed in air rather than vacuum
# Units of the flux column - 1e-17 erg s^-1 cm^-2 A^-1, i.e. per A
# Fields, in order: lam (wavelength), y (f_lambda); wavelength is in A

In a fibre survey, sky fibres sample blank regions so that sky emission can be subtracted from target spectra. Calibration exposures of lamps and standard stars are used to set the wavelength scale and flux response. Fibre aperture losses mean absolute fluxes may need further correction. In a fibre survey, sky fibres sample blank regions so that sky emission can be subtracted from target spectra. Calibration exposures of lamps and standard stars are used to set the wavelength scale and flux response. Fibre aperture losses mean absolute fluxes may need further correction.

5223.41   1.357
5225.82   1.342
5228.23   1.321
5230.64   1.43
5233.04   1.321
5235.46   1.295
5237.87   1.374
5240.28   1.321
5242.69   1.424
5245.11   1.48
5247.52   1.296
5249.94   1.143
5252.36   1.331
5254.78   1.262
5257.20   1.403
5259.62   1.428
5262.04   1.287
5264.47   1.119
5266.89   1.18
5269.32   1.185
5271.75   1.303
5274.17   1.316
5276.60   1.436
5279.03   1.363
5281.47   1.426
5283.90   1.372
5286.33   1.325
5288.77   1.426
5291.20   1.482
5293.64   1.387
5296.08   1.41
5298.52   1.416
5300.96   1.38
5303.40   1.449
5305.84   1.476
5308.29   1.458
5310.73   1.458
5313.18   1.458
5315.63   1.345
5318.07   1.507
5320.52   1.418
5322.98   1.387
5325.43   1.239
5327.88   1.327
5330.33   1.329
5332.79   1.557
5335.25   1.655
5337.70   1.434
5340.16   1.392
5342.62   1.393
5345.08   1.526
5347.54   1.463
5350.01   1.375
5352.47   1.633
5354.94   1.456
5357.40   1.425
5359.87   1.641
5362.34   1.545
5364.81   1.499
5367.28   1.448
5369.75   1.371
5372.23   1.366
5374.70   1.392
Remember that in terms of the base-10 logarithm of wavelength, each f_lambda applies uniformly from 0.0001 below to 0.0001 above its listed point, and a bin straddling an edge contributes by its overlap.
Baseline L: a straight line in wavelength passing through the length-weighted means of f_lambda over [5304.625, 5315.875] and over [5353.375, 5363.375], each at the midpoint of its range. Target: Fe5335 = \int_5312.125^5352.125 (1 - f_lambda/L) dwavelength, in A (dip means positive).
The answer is 1.4 A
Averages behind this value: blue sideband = 1.45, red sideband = 1.52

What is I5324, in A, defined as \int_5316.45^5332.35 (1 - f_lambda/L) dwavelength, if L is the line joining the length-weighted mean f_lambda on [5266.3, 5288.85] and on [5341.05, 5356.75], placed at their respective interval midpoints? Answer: 0.5 A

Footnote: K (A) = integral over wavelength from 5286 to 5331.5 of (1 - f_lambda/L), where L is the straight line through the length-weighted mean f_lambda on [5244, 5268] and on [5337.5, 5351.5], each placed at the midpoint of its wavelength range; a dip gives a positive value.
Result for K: -1.0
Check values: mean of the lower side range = 1.29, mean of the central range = 1.41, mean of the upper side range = 1.43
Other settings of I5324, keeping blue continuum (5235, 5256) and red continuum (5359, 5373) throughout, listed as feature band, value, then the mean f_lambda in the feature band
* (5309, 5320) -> -0.2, 1.44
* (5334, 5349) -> -0.3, 1.48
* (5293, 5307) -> -0.3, 1.42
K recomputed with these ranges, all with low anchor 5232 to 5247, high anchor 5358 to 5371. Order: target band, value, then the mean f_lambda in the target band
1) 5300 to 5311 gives -0.07 A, 1.45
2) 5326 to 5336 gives 0.13 A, 1.44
